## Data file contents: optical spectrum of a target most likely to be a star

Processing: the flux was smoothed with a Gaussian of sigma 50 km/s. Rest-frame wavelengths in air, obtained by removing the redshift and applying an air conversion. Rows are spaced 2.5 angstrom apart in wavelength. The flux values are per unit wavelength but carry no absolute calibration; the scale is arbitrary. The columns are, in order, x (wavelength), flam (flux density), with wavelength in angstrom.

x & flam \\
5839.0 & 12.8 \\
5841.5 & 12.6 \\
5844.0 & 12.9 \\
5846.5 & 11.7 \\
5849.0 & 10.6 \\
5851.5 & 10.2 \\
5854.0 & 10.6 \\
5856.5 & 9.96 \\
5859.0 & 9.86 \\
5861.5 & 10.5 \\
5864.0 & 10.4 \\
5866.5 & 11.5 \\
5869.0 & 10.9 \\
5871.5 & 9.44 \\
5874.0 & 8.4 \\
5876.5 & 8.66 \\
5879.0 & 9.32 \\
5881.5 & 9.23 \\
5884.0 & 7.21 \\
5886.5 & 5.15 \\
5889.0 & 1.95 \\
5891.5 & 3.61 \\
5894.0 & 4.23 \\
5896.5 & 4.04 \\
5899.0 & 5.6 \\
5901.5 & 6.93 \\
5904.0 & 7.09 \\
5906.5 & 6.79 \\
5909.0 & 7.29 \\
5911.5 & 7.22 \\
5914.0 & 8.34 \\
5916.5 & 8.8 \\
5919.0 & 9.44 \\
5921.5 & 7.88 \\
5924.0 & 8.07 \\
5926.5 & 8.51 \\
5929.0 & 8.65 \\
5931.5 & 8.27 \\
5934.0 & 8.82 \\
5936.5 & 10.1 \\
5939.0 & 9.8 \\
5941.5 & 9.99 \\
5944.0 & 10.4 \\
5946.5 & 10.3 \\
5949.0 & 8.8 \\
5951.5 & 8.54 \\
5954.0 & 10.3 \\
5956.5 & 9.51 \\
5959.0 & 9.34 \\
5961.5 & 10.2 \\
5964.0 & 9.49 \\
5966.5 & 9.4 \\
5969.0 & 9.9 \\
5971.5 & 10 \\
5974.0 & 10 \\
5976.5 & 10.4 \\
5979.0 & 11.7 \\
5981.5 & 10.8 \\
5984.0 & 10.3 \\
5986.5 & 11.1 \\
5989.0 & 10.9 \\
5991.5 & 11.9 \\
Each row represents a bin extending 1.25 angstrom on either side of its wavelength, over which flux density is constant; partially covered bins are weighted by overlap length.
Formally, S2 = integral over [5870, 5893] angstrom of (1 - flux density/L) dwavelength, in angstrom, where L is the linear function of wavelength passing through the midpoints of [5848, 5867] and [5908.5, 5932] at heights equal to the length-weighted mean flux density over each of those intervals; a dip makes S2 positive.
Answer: 6.3 angstrom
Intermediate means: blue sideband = 10.4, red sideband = 8.28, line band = 7.01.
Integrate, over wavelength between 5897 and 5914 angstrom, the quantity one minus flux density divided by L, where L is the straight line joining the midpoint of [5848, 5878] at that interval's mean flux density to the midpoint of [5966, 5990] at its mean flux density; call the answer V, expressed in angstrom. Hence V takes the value 5.68 angstrom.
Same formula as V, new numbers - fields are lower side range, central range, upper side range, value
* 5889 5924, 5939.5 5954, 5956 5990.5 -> -1.5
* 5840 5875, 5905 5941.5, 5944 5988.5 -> 6.5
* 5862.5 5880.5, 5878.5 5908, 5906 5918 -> 9.7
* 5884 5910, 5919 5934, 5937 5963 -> -1.3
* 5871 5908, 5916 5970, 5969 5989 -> -2.4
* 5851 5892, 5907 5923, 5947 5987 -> 2.0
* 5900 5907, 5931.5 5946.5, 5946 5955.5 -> -1.6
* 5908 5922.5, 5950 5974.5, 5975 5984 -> 1.2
